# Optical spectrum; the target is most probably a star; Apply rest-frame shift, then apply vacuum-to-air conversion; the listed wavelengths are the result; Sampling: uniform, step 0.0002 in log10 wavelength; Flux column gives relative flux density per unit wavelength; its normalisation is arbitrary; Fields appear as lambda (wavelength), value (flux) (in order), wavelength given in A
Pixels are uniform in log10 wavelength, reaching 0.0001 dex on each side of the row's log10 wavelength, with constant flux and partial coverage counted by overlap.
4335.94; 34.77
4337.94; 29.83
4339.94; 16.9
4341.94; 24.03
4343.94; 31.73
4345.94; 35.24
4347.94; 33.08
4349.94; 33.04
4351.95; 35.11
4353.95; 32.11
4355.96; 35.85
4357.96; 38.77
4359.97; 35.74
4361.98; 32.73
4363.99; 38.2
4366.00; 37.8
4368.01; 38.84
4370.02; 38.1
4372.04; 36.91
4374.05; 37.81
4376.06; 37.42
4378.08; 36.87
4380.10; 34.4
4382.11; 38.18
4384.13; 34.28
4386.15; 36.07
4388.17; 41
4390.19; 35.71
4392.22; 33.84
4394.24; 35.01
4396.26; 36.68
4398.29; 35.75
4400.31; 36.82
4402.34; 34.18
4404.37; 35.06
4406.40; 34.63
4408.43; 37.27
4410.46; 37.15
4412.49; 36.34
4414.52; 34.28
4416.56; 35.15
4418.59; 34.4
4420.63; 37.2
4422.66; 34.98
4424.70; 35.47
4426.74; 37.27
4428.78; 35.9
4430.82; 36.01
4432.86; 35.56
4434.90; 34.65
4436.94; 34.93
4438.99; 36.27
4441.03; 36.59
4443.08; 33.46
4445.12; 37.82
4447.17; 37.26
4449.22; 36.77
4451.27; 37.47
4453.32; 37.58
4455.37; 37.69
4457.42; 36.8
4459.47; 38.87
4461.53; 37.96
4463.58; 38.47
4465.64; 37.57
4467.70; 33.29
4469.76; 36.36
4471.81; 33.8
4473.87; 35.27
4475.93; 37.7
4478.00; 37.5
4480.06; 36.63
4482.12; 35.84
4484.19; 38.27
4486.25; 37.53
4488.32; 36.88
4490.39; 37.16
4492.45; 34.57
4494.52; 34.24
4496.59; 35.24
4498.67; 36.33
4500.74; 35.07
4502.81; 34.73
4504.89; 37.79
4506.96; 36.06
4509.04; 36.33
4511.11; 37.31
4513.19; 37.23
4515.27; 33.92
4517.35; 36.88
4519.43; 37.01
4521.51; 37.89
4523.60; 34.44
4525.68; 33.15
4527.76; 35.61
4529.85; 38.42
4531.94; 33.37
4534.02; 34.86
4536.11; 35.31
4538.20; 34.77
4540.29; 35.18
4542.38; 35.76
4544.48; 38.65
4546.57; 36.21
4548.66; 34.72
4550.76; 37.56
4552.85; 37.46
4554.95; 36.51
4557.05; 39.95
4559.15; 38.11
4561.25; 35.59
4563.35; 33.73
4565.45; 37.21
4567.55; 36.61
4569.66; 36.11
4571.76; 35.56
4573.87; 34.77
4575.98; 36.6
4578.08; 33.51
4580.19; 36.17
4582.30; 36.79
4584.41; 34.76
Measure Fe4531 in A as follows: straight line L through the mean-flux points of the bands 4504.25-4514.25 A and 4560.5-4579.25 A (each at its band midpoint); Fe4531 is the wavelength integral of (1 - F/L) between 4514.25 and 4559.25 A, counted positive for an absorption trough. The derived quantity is 0.2 A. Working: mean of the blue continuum 36.9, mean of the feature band 36.1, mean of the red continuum 35.5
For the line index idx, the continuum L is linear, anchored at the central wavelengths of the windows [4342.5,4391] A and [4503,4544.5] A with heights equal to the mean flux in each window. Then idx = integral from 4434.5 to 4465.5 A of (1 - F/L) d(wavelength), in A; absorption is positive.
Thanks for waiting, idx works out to -0.9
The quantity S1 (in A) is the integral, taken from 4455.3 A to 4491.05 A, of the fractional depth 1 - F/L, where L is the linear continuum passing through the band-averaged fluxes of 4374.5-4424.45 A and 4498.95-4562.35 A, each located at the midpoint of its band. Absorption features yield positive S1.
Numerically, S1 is -0.7 A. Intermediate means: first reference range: 36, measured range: 36.8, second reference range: 36.2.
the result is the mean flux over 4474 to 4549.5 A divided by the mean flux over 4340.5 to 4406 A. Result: 1.0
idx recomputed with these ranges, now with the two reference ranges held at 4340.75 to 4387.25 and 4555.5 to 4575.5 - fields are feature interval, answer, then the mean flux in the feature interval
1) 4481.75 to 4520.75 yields -0.2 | 36.2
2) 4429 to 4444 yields 0.1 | 35.4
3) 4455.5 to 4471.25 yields -0.5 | 37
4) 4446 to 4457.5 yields -0.5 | 37.3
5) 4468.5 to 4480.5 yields -0.1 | 36.1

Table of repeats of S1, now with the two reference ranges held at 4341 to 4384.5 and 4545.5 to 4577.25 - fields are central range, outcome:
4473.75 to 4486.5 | -0.38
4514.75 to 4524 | -0.01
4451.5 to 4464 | -0.69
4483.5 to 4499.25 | -0.08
